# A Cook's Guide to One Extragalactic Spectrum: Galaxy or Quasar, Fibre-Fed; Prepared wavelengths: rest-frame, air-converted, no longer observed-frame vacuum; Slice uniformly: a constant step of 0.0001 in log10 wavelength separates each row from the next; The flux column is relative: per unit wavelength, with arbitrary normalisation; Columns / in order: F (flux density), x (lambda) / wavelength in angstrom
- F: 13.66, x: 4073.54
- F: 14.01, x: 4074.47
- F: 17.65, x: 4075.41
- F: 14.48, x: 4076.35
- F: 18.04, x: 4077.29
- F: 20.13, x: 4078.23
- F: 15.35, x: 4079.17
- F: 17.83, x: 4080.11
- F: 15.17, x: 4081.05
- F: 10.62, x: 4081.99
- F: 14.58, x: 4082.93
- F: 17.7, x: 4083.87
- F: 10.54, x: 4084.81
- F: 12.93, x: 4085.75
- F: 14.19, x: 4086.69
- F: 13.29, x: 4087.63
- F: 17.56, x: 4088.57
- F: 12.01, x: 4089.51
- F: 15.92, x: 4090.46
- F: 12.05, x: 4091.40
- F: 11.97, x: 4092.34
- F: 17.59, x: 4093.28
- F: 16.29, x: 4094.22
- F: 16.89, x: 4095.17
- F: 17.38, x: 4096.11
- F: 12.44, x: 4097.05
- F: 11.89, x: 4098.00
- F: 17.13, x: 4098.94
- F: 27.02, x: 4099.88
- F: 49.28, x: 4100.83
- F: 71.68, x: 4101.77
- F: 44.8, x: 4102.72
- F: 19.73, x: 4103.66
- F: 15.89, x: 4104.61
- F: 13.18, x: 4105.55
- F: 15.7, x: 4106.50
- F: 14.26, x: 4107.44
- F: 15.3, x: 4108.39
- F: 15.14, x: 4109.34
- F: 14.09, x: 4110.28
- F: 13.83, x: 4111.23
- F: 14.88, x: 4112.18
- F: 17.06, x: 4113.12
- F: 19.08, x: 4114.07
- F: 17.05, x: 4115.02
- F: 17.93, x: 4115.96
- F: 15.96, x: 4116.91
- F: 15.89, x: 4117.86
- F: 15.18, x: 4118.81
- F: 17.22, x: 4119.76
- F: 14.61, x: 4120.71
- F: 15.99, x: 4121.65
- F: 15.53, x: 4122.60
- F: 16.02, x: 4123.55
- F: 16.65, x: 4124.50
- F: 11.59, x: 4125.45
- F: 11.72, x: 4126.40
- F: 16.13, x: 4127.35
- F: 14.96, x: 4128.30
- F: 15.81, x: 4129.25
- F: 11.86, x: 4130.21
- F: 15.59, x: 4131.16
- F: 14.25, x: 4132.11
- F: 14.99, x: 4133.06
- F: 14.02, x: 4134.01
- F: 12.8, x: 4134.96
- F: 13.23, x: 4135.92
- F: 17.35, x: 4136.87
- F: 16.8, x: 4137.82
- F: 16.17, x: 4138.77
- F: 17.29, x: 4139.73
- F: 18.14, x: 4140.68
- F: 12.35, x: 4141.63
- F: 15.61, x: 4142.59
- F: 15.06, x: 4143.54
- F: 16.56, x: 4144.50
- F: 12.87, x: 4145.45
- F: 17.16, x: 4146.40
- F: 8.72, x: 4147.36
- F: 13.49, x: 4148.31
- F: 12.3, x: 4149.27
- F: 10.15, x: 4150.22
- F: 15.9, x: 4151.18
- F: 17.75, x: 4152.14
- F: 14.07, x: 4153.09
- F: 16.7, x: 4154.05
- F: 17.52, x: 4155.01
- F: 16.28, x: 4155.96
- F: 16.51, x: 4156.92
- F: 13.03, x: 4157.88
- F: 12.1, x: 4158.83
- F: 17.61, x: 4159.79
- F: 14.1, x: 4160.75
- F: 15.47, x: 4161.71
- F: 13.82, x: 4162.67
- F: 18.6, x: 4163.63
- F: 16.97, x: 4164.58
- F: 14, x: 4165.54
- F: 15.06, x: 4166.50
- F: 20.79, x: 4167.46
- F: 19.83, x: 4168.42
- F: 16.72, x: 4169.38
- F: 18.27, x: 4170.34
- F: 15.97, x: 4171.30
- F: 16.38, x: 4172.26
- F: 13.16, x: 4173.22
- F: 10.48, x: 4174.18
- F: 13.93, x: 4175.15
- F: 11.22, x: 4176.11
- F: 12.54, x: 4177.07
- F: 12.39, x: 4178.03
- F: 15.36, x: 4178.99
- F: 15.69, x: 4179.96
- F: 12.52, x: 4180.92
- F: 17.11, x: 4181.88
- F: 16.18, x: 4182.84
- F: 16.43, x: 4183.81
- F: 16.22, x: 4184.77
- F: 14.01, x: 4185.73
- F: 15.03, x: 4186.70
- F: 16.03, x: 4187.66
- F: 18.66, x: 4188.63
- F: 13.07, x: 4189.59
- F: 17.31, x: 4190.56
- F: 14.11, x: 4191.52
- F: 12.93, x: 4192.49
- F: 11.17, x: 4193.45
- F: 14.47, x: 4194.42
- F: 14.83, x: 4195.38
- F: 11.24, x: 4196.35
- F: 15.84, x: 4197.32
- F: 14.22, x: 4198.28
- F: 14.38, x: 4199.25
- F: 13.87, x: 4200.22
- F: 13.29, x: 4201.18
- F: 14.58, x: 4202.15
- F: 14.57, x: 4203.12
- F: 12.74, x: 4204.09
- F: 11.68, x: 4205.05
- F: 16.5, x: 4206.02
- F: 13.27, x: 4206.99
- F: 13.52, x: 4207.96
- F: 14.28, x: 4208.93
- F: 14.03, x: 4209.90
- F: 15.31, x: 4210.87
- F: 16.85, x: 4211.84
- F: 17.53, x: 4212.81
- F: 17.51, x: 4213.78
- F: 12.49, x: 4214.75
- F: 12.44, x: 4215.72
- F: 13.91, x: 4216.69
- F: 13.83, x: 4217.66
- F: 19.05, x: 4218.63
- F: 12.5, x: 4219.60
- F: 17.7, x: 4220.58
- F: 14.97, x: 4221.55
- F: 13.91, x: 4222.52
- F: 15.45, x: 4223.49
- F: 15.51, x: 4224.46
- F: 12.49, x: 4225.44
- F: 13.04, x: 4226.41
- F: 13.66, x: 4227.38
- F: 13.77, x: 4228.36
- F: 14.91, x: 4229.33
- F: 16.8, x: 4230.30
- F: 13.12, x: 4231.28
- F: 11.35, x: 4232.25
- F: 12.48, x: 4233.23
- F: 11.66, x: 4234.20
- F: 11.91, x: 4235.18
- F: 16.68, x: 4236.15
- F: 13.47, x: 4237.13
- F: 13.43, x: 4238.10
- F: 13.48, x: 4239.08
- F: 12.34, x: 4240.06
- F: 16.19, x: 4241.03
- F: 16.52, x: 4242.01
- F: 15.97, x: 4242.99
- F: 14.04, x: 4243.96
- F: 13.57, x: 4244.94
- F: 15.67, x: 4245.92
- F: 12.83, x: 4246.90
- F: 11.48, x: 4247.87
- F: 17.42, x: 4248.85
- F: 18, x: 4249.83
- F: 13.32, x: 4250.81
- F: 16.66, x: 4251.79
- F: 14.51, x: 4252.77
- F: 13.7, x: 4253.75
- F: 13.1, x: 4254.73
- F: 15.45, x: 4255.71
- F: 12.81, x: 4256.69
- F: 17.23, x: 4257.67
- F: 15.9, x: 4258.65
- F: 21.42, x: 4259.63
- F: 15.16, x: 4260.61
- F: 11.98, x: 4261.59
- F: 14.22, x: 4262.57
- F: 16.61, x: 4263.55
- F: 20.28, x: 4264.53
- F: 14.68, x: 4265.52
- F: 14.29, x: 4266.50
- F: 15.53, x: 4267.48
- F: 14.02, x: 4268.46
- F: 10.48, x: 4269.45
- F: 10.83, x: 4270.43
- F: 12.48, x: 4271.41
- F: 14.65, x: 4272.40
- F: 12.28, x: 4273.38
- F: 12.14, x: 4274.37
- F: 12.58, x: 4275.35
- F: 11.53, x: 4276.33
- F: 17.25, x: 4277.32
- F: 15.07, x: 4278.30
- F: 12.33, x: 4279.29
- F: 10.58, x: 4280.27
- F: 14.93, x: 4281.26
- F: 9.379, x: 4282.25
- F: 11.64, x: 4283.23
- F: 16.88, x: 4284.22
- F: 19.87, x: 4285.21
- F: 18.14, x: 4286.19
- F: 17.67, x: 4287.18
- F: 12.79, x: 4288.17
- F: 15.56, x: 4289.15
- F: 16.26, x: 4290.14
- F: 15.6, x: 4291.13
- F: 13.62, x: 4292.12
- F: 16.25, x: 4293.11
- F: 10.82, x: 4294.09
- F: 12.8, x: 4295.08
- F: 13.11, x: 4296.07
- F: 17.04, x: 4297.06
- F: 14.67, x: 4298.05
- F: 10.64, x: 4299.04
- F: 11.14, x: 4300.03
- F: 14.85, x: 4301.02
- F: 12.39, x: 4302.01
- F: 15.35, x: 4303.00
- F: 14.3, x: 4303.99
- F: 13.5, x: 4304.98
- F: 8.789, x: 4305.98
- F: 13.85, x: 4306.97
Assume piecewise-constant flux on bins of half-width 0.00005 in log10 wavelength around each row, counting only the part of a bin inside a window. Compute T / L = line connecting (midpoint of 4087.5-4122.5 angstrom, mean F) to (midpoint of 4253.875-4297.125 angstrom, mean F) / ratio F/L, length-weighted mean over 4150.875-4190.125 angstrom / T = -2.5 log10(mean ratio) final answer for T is 0.12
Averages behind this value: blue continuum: 19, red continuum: 14.5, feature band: 15.4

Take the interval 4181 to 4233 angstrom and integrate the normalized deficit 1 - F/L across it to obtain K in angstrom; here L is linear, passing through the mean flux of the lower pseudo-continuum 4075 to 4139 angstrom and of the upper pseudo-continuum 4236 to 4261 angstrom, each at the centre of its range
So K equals 3.5 angstrom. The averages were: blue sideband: 17.2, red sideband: 15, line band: 14.6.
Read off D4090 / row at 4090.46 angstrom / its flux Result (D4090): 15.92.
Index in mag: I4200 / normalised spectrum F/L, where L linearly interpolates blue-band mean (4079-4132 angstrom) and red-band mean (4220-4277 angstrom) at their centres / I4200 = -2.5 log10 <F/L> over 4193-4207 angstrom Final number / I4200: 0.119 mag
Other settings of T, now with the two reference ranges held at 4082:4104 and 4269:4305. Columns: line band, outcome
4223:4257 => 0.090 mag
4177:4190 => 0.146 mag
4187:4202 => 0.182 mag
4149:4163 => 0.221 mag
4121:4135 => 0.302 mag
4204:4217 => 0.137 mag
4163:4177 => 0.139 mag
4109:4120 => 0.220 mag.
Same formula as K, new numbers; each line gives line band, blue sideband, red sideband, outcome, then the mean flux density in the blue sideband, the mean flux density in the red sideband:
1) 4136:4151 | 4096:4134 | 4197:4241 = 2.37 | 18.6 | 14.2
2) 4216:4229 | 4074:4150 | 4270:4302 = 0.32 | 16.7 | 13.9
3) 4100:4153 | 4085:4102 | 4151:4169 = 1.90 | 19.5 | 16.1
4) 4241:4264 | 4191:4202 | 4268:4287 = -2.53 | 13.7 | 13.6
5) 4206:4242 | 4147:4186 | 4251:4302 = 0.79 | 15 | 14.4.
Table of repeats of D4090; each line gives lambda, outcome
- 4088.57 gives 17.56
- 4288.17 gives 12.79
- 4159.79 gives 17.61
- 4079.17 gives 15.35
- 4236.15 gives 16.68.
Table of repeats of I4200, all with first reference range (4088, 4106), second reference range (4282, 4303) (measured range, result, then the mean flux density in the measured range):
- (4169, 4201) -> 0.267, 14.6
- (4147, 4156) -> 0.364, 14.3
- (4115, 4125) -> 0.296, 16.1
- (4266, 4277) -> 0.184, 12.9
